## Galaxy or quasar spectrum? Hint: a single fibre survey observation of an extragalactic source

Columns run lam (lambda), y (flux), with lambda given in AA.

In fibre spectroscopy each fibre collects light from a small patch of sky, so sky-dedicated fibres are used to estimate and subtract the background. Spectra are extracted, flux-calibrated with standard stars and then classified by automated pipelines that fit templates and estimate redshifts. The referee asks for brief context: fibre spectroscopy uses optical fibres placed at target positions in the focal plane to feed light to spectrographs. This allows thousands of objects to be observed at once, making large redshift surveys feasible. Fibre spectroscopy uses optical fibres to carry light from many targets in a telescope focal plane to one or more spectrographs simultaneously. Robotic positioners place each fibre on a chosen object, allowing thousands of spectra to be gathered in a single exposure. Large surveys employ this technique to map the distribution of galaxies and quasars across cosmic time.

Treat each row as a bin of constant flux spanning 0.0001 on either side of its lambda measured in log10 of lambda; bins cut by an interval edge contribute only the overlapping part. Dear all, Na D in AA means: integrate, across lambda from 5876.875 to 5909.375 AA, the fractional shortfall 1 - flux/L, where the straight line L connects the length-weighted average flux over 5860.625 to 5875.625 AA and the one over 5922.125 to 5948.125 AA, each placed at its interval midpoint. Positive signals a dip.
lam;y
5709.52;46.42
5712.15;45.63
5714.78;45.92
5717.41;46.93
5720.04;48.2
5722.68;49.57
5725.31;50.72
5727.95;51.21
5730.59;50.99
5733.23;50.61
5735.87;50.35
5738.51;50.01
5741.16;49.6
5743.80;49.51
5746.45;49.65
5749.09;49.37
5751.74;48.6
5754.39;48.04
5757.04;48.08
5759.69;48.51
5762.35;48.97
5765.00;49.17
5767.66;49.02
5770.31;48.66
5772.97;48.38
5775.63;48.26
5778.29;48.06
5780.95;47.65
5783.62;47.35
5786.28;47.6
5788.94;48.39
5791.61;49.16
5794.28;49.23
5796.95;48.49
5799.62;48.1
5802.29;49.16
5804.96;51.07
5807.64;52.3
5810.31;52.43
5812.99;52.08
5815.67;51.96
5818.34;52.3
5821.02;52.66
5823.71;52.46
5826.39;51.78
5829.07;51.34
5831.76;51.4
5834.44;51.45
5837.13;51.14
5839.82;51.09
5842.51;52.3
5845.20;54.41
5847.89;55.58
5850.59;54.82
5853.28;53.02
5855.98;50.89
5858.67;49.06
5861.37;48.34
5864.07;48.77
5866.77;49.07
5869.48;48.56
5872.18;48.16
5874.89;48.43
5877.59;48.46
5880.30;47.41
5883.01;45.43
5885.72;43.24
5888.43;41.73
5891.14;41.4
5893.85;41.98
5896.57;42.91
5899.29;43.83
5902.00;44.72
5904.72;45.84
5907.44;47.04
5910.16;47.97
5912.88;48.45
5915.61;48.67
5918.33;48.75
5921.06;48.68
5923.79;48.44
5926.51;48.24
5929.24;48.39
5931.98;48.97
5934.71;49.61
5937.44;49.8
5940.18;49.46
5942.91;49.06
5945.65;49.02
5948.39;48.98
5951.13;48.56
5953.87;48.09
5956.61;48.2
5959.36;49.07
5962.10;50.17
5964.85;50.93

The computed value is 2.8 AA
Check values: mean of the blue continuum 48.5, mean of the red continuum 49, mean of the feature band 44.5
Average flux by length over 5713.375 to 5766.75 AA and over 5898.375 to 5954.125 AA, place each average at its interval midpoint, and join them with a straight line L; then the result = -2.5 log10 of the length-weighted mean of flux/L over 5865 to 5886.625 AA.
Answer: 0.02 mag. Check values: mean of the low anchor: 49.2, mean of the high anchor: 48.2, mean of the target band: 47.4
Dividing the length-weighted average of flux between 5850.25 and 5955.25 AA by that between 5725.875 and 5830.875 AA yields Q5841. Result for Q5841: 1.0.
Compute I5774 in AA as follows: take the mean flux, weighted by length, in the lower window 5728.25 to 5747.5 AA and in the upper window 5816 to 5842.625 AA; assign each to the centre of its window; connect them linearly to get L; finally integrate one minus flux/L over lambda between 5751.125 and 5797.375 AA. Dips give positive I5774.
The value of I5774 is 2.2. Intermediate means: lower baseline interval 50.2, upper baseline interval 51.8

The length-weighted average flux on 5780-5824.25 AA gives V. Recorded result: 50.1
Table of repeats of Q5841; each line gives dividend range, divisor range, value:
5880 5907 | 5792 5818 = 0.87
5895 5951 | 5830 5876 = 0.94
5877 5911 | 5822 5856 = 0.85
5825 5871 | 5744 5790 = 1.06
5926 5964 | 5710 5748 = 1.00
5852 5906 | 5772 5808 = 0.96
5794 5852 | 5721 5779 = 1.05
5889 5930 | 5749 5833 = 0.93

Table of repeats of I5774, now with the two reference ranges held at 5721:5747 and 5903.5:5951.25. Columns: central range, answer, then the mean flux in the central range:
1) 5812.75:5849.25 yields -2.2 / 52.3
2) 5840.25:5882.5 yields -1.1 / 50.4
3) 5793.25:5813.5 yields -0.3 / 50.3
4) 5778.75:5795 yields 0.5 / 48.2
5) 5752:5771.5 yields 0.5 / 48.6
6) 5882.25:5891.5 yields 1.1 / 43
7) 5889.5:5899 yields 1.3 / 42.3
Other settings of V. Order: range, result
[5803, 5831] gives 52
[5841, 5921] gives 47.9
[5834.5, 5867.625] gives 51.6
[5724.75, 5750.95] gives 50.1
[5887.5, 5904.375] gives 43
